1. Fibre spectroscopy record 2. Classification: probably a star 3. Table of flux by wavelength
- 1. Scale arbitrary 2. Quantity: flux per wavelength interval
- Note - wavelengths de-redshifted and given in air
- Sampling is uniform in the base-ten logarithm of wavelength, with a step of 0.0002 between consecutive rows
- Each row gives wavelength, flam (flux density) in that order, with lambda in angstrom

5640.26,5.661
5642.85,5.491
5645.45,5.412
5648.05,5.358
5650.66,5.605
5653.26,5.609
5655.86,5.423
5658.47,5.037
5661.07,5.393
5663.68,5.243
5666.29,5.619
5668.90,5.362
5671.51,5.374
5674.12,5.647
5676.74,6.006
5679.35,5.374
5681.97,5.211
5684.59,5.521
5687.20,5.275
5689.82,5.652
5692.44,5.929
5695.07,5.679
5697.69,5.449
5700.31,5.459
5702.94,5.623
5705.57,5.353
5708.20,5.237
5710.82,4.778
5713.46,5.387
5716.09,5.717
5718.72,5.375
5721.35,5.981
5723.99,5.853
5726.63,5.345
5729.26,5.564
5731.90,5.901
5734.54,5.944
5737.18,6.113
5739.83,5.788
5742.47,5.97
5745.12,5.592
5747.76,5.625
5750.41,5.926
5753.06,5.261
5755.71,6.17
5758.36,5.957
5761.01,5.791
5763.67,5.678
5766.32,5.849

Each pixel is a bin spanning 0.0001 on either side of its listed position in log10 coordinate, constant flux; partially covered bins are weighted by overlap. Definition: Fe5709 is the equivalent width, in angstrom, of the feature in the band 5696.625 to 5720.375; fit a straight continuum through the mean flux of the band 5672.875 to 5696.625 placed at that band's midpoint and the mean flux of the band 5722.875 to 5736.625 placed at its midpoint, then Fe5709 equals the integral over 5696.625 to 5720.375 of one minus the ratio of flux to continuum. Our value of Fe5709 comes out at 1.20 angstrom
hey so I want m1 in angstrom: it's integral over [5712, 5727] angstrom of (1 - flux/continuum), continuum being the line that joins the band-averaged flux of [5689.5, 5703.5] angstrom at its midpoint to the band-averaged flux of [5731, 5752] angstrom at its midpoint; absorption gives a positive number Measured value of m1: 0.32 angstrom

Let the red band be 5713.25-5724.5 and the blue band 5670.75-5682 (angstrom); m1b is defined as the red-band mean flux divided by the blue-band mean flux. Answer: 1.02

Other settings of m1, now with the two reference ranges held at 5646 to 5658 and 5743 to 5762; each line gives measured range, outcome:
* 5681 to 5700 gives 0.15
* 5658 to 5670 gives 0.32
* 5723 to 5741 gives -0.25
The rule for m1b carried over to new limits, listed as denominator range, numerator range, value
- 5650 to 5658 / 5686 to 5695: 1.03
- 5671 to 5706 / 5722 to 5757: 1.04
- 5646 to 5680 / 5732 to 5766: 1.07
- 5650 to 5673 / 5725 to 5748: 1.07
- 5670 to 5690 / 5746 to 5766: 1.05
